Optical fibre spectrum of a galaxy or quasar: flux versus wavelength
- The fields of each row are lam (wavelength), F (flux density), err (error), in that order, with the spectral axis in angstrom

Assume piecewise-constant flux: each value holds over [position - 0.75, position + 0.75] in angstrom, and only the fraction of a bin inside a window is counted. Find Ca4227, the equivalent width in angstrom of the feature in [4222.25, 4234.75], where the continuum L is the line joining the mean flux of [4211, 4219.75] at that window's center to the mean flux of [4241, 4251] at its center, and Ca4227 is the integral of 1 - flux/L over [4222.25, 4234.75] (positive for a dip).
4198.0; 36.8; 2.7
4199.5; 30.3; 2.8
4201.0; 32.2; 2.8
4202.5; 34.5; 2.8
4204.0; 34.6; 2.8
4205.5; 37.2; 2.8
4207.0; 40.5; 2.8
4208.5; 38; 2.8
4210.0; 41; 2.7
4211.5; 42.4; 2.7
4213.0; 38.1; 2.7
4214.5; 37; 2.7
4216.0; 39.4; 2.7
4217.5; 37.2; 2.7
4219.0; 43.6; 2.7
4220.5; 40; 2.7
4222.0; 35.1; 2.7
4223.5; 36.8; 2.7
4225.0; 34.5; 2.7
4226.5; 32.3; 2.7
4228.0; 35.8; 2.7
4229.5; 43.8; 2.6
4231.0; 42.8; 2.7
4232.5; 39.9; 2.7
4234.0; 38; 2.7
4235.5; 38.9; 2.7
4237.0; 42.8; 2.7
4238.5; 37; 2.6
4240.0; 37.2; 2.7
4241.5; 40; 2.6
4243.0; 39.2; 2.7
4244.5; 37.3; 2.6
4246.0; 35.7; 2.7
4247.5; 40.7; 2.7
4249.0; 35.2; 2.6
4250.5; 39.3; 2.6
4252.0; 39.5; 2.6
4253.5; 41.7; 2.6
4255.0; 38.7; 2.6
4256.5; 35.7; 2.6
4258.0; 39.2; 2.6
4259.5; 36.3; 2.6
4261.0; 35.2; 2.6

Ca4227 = 0.3 angstrom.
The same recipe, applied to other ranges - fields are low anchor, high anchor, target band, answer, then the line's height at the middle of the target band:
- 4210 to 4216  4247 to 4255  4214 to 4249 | 0.8 angstrom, 39.3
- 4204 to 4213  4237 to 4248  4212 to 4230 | 0.5 angstrom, 38.9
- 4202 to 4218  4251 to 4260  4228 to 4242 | -0.5 angstrom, 38.4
